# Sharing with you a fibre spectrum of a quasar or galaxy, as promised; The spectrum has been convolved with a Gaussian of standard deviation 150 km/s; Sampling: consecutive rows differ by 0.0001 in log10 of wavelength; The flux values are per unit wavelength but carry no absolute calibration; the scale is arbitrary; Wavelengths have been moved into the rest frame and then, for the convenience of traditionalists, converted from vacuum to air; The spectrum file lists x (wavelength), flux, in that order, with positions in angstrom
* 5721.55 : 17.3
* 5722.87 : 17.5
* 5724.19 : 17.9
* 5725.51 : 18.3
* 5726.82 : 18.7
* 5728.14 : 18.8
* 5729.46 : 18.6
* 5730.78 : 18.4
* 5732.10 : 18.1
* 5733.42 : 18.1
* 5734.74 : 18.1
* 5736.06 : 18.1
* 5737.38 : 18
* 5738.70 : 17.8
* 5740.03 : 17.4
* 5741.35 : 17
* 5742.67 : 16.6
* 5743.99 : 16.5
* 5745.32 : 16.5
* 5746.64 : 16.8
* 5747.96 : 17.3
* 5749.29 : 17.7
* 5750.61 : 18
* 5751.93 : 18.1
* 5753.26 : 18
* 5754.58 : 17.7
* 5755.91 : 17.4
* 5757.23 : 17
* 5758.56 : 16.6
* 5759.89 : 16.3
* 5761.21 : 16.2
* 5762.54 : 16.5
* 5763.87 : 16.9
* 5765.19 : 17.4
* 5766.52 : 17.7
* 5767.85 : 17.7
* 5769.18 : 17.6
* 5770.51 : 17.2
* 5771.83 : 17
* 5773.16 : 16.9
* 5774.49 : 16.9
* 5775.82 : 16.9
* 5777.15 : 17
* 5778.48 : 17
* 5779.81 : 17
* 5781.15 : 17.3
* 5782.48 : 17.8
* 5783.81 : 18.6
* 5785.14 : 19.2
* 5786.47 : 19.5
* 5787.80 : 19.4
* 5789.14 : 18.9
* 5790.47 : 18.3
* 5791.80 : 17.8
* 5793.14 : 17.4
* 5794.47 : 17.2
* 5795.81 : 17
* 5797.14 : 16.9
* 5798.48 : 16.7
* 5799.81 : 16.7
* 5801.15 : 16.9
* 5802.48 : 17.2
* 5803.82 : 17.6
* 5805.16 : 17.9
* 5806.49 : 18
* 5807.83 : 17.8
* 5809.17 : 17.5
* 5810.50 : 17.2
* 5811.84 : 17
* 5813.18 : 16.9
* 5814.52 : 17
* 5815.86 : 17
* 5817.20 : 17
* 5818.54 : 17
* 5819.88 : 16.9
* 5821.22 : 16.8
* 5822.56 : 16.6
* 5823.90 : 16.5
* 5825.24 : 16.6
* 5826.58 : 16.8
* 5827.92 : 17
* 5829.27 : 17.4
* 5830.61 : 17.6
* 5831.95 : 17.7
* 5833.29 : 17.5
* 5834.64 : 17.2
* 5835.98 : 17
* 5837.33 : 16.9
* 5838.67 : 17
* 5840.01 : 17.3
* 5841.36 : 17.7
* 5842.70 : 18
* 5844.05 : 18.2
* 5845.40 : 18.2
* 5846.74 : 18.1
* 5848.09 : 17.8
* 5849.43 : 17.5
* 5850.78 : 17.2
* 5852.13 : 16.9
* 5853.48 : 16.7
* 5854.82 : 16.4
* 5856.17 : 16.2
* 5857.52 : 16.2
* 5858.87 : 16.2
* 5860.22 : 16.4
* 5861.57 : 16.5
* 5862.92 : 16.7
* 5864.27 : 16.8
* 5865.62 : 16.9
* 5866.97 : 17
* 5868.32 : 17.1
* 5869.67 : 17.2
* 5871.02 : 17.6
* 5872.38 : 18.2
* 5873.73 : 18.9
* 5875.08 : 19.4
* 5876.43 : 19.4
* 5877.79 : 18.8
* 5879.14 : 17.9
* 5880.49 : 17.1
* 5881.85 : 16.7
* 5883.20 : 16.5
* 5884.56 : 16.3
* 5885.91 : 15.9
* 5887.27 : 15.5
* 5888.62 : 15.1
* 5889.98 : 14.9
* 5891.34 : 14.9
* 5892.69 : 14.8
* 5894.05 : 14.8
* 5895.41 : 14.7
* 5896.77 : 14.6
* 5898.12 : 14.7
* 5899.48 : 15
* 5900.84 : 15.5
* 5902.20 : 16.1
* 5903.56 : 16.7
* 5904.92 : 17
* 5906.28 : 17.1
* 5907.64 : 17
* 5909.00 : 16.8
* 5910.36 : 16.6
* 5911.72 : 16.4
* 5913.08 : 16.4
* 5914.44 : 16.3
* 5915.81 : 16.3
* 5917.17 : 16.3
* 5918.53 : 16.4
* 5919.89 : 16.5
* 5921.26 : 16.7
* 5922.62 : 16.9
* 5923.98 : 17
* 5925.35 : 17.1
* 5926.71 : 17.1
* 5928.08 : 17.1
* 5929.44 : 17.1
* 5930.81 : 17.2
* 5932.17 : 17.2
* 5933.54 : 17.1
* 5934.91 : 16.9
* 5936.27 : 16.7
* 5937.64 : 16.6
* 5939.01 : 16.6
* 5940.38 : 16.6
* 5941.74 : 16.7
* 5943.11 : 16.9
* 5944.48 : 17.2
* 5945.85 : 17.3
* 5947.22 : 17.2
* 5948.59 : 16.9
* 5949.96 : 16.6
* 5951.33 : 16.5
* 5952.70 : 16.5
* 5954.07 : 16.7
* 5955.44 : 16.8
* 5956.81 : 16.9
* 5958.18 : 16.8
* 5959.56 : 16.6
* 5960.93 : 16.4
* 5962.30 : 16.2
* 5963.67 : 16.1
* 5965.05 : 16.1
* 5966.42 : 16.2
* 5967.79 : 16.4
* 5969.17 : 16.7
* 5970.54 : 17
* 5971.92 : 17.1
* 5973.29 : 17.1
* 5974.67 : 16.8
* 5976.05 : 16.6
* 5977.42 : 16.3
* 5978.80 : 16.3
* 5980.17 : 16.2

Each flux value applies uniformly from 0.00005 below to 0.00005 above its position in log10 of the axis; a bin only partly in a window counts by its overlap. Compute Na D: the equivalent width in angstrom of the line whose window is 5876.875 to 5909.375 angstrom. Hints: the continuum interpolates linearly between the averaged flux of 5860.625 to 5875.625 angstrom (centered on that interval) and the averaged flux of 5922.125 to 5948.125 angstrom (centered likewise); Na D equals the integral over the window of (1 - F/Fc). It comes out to 2.3 angstrom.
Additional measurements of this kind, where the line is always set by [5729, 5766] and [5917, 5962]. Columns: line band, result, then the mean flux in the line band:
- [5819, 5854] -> -0.3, 17.3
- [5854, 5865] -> 0.4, 16.4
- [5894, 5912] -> 1.0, 16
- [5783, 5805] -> -0.7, 17.8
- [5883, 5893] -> 0.9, 15.5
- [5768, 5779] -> 0.1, 17.1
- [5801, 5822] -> 0.0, 17.2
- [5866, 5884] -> -0.8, 17.8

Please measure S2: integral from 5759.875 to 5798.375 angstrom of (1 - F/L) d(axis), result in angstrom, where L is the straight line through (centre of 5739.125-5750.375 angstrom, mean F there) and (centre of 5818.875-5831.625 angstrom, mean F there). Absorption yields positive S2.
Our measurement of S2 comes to -1.18 angstrom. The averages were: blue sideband 17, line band 17.5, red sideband 16.9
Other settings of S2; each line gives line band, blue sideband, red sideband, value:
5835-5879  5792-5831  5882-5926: -2.2 angstrom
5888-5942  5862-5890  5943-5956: 2.3 angstrom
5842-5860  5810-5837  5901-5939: -0.2 angstrom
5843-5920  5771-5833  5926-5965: 1.8 angstrom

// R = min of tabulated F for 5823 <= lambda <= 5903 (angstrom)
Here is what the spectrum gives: 14.6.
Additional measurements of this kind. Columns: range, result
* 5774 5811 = 16.7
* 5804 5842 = 16.5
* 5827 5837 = 17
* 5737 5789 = 16.2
